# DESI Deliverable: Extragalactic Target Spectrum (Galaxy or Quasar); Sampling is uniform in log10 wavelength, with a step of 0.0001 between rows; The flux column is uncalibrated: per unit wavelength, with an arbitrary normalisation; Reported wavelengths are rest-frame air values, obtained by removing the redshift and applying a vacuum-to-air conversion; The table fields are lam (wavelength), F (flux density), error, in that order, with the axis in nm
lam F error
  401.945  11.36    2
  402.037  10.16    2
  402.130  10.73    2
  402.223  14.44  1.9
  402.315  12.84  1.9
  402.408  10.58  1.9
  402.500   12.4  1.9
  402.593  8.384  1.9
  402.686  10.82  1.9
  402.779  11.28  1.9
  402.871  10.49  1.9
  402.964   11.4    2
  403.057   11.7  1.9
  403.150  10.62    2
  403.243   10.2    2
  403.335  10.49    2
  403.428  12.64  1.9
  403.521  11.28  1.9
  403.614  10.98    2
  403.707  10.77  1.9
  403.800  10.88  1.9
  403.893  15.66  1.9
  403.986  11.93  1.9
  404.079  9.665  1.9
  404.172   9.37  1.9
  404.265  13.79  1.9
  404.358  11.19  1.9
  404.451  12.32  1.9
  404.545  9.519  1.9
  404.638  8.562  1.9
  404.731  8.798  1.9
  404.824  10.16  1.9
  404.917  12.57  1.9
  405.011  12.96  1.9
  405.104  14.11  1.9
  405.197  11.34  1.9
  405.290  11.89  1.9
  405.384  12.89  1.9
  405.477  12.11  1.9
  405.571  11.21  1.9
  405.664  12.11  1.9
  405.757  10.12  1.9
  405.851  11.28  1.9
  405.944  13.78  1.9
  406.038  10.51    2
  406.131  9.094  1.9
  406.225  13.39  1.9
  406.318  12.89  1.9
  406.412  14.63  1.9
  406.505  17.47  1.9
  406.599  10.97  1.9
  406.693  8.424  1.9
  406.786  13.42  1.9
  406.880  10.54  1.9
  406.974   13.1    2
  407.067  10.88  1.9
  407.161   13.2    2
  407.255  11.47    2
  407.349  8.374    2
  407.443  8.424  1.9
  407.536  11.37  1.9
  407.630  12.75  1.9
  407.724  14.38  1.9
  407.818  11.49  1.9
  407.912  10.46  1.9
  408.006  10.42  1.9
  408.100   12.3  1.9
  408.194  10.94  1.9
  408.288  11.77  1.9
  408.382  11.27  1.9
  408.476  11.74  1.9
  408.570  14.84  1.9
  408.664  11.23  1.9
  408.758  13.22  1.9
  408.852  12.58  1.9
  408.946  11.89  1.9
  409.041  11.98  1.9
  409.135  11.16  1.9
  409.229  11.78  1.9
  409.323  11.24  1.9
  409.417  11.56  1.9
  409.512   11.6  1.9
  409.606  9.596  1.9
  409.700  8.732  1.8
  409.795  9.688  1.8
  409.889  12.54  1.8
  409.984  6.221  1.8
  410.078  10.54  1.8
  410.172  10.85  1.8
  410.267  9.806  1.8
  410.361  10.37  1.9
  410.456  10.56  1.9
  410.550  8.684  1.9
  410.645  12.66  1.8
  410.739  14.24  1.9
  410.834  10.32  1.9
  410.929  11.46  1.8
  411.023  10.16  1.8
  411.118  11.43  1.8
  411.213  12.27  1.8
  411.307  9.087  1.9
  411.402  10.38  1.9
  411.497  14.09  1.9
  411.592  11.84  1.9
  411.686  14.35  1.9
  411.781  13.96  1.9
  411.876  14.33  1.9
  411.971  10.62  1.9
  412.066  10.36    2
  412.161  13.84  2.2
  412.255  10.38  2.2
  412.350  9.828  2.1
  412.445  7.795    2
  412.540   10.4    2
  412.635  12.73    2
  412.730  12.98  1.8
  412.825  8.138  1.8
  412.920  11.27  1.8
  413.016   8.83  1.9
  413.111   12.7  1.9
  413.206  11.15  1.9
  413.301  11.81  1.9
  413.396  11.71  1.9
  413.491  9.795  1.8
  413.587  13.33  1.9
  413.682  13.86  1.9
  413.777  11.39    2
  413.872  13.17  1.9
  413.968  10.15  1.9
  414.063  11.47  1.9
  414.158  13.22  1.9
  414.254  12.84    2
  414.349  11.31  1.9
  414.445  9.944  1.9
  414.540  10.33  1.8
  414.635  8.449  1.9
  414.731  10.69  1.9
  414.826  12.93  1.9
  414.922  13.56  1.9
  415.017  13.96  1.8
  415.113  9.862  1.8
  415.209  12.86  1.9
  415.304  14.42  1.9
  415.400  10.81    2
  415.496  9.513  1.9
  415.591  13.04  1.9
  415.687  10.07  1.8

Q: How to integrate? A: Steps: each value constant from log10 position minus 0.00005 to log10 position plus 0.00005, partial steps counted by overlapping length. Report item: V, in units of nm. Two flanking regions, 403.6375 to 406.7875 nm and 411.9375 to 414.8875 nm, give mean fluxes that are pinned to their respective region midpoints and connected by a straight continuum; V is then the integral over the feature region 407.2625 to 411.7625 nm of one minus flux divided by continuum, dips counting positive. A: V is 0.077 nm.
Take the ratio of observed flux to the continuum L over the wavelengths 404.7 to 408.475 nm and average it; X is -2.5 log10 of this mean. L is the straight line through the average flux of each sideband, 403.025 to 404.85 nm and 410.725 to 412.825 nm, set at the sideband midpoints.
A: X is -0.05 mag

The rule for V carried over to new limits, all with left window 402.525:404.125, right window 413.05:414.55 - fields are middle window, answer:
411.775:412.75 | 0.02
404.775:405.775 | -0.07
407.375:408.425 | 0.01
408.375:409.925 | -0.01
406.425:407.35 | -0.06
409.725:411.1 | 0.12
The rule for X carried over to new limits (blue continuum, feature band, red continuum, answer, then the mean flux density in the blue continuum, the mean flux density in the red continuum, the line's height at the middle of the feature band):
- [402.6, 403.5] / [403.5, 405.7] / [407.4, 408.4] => -0.04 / 11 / 11.4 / 11.1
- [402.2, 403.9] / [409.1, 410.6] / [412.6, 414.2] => 0.12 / 11.3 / 11.6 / 11.5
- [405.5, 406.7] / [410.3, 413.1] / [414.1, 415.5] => 0.05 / 12.1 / 11.7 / 11.9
